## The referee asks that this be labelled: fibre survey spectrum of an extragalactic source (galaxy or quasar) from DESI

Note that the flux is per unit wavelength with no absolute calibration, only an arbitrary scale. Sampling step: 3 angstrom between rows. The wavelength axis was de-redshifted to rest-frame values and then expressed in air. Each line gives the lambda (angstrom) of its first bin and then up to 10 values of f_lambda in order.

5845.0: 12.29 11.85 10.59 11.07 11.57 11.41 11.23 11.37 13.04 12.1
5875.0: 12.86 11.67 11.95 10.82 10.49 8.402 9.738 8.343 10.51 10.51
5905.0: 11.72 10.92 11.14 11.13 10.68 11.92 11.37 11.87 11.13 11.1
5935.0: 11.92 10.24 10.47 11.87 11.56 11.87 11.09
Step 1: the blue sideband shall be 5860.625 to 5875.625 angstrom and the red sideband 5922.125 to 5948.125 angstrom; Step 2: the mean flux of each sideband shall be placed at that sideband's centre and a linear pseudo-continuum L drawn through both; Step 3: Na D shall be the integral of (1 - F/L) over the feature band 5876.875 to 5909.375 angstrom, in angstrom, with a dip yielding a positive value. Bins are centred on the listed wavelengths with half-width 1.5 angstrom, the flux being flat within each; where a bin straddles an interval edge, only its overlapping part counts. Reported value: 3.6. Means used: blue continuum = 12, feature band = 10.4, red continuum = 11.3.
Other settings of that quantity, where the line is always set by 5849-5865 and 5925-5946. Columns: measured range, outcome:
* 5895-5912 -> 1.0 angstrom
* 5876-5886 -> -0.3 angstrom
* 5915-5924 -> -0.1 angstrom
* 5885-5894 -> 1.3 angstrom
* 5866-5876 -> -1.1 angstrom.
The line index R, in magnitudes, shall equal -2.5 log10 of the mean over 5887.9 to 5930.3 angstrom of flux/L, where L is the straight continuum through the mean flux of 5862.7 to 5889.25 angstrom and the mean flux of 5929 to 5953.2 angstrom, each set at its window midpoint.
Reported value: 0.08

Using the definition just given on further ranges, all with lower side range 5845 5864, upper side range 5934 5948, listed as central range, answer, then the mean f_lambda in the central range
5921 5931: -0.024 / 11.5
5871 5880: -0.081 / 12.2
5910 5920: 0.011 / 11.1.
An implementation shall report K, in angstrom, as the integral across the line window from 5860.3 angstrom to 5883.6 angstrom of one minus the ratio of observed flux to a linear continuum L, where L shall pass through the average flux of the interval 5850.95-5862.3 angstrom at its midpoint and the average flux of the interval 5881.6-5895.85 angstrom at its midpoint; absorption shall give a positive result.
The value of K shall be -3.0 angstrom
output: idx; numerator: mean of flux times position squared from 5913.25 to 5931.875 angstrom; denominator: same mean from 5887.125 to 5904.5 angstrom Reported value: 1.18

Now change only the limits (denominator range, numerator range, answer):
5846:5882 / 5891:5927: 0.93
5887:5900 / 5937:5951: 1.22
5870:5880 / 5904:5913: 0.93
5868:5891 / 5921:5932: 1.01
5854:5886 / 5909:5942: 0.97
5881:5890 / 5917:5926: 1.11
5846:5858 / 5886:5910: 0.91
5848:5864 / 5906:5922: 1.02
